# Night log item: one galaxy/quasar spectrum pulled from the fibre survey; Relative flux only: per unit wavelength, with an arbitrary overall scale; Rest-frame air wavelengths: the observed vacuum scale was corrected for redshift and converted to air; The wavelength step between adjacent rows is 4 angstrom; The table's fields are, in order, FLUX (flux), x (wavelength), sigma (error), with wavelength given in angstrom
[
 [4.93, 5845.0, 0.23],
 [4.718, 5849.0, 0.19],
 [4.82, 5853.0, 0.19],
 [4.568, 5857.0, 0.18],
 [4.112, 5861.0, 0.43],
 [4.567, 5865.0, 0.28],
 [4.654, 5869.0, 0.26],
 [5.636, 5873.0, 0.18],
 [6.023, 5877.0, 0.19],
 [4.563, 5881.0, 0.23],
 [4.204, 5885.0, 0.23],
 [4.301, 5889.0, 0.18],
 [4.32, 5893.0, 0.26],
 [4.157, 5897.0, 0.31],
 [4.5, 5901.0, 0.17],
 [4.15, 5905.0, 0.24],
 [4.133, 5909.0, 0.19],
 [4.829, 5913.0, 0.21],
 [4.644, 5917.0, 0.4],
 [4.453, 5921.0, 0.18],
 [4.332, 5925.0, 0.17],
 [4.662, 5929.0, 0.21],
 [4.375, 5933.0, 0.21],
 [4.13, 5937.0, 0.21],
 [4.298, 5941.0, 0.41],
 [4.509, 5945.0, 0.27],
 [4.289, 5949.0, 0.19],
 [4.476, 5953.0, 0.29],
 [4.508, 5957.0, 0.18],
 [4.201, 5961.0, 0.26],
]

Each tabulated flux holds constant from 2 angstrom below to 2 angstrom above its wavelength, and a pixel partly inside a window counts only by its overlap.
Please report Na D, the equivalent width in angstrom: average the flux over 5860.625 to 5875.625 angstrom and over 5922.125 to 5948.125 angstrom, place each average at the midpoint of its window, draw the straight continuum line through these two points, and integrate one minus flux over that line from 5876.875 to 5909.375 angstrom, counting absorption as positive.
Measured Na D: 1.91 angstrom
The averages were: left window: 4.86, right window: 4.38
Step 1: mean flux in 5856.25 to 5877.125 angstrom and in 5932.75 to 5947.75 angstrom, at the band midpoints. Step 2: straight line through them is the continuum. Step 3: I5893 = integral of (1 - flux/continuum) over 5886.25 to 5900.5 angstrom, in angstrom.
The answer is 1.1 angstrom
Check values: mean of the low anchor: 4.85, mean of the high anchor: 4.32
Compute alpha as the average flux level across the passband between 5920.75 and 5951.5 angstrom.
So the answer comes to 4.38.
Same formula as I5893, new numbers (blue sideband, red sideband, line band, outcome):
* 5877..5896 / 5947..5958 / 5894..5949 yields 0.86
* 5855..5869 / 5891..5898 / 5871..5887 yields -2.79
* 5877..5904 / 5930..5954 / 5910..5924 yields -0.57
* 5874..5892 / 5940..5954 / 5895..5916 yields 1.28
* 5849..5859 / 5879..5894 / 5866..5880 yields -2.56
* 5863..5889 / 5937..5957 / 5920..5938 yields 0.43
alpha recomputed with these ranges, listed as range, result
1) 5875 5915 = 4.52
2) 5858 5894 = 4.72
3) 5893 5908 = 4.27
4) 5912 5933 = 4.55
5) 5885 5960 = 4.38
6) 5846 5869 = 4.58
